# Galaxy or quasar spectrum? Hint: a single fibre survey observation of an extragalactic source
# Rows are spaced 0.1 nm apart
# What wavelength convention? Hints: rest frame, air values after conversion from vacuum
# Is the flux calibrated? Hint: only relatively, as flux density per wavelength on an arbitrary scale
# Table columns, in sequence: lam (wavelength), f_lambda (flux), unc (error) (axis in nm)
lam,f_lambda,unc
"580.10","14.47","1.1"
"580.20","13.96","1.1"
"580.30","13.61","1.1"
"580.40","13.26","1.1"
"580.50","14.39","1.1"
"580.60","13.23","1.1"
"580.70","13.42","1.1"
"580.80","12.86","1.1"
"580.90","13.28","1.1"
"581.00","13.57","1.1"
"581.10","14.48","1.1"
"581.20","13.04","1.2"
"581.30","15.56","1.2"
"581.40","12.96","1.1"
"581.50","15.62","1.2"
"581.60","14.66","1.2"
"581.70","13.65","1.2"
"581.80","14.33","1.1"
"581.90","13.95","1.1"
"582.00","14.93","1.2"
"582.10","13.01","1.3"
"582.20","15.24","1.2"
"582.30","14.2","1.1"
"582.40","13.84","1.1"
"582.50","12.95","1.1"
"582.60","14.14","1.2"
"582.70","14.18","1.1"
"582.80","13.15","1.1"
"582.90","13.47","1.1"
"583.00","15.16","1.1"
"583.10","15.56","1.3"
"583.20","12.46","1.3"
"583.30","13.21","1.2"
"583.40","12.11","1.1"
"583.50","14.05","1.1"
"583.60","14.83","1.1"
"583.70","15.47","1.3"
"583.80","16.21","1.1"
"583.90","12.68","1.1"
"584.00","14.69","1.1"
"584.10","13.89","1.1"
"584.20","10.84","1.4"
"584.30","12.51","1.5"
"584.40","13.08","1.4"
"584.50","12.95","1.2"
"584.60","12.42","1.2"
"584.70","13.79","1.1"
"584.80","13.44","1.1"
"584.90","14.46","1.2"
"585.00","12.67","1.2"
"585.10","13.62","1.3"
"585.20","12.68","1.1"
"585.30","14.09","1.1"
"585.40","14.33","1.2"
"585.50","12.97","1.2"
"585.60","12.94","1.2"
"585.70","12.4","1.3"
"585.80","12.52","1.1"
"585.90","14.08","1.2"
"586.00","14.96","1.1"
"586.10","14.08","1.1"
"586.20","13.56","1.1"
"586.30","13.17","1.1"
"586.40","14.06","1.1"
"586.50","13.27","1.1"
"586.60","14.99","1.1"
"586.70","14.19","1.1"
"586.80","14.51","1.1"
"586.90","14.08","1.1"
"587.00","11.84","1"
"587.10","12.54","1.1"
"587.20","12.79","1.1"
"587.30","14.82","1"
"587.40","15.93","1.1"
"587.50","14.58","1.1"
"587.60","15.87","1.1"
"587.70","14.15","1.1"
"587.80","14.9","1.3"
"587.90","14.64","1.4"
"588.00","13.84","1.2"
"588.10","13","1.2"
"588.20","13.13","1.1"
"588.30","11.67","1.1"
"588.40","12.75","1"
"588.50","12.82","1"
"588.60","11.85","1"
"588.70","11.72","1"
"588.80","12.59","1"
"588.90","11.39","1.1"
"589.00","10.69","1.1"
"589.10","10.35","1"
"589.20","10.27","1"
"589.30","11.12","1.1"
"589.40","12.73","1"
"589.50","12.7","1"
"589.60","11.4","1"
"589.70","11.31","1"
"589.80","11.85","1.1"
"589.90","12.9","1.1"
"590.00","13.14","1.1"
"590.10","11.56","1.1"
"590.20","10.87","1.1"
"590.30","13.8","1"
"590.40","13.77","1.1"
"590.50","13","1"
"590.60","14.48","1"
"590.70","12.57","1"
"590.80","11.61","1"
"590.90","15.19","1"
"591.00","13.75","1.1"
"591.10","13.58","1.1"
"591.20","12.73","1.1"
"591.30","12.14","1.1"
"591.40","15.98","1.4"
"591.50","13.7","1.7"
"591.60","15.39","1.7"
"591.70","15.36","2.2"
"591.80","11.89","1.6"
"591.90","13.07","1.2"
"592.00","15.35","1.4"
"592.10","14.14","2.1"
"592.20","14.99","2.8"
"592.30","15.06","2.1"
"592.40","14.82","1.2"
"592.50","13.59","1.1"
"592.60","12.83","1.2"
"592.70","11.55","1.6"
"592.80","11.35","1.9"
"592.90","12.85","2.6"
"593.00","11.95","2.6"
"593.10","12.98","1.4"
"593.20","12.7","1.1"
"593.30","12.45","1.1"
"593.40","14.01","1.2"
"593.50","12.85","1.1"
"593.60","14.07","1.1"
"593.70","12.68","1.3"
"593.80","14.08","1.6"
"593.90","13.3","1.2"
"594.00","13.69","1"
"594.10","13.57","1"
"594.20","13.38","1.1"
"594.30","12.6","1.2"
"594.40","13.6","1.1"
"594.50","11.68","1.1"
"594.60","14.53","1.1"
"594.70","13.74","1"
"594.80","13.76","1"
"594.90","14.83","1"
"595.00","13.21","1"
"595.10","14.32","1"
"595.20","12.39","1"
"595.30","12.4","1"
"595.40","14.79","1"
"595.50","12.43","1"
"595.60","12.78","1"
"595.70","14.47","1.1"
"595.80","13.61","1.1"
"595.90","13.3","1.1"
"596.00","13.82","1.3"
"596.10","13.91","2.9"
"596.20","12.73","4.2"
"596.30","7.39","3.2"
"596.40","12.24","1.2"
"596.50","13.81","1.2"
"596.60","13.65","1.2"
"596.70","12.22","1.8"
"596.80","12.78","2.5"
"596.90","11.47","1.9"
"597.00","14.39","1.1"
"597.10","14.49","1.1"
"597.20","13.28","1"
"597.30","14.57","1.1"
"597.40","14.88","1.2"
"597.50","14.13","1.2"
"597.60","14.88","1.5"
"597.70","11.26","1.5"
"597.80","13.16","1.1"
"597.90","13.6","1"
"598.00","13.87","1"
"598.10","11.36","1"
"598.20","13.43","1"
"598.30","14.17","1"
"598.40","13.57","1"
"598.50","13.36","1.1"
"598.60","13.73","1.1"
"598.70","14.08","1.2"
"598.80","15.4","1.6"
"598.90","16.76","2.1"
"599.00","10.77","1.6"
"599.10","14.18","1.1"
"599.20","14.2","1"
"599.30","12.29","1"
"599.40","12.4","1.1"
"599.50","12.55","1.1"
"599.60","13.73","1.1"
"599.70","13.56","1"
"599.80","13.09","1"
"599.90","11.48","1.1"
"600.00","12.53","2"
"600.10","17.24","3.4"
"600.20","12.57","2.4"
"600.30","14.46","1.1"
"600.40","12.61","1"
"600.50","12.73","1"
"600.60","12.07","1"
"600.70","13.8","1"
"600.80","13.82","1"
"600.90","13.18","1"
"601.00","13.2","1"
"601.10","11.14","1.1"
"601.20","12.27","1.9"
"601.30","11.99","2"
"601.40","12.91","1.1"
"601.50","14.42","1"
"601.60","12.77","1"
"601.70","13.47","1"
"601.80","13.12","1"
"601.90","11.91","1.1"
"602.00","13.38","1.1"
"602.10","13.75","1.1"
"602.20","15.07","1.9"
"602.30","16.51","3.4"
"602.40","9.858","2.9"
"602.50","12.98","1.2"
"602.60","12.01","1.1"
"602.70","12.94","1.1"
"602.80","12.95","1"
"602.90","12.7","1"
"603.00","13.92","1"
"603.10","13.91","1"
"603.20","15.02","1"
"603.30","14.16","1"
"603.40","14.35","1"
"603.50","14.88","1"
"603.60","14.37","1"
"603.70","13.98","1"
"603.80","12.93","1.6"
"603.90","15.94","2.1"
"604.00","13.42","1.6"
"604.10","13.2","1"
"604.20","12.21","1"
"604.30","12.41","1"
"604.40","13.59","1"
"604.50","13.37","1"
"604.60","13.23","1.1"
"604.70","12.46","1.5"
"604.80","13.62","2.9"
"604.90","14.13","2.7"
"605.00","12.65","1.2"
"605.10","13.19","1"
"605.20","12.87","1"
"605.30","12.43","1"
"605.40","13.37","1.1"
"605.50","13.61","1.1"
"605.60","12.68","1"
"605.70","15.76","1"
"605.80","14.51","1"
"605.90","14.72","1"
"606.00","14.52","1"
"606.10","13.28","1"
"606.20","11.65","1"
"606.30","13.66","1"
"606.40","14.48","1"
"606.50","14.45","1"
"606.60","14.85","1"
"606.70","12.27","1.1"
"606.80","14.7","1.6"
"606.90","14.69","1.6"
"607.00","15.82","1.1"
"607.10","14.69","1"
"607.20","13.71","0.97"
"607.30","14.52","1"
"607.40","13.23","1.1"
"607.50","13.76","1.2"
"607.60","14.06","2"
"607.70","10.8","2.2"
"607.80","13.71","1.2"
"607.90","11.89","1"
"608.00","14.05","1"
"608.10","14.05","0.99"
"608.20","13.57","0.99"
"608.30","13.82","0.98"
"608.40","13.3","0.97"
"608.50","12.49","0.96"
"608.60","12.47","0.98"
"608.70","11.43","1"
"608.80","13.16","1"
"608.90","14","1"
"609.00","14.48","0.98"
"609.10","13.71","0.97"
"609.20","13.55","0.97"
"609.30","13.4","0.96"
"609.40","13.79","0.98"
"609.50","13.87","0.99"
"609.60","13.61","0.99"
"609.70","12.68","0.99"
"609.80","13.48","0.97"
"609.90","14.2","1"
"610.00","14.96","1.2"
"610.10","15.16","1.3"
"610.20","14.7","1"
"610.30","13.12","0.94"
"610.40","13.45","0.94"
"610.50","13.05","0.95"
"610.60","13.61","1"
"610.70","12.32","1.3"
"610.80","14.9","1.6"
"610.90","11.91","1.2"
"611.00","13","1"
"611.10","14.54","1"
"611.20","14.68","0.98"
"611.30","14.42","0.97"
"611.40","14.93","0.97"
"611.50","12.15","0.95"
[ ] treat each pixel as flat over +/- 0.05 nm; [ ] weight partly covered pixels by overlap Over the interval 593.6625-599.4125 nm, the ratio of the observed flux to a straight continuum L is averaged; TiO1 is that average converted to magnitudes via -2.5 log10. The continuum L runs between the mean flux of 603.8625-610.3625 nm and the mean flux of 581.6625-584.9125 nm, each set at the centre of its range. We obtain 0.02 mag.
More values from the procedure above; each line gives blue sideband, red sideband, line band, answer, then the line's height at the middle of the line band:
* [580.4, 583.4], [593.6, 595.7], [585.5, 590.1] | 0.052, 13.7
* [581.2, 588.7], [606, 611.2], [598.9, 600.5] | 0.032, 13.7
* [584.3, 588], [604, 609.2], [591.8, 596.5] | 0.033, 13.7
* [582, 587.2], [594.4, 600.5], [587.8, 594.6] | 0.042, 13.5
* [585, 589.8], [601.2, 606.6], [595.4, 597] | 0.042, 13.3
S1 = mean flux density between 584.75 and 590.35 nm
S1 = 13.1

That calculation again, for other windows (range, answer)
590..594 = 13.4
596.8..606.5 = 13.4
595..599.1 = 13.3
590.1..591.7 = 13.5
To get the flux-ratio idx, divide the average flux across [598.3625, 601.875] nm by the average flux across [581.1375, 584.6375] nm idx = 1.0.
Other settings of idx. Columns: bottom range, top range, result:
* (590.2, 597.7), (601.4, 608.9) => 1.01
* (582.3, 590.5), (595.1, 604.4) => 1.01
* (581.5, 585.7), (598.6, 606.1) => 0.98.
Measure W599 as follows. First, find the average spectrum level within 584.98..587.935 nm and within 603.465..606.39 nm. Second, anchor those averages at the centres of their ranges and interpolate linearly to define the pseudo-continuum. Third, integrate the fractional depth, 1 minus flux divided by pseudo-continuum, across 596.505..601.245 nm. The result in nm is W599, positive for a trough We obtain 0.09 nm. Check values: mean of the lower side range 13.8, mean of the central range 13.4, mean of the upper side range 13.5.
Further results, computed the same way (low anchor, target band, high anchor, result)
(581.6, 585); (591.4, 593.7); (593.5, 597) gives -0.04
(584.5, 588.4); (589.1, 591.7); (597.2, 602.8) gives 0.14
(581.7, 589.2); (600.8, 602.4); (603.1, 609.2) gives 0.05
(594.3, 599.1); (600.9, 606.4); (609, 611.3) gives 0.07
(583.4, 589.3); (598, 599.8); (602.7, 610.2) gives 0.01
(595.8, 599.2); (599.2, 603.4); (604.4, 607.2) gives 0.11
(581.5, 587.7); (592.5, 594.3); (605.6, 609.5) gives 0.10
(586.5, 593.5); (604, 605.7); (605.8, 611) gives 0.05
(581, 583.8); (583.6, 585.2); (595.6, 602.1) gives 0.05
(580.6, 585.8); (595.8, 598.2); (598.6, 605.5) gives 0.06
